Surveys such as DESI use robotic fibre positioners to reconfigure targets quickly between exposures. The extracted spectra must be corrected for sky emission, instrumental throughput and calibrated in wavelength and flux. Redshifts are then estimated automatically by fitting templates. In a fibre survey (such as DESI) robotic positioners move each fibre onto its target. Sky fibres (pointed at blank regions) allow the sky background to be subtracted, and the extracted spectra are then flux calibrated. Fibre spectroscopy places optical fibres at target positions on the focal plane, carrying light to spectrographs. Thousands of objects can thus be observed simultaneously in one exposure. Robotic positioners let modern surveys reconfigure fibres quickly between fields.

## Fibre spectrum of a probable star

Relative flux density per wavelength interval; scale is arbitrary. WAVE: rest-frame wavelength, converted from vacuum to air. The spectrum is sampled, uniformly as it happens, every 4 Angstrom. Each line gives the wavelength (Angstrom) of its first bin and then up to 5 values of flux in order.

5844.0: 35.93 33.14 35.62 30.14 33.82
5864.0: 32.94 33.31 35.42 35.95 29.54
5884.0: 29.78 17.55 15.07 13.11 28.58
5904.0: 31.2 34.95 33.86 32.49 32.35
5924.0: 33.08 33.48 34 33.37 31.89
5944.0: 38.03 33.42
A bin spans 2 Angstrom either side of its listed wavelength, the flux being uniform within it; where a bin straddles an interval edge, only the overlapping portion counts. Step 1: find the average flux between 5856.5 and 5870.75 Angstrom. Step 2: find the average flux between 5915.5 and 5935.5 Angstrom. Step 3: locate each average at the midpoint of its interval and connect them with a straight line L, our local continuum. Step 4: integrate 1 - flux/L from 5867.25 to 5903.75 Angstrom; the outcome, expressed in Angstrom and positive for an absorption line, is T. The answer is 7.3 Angstrom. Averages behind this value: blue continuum 33.1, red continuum 33.1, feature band 26.5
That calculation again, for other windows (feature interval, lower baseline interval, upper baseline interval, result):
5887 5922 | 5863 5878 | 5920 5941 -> 7.11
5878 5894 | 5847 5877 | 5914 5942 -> 5.01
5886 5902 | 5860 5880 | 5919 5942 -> 7.14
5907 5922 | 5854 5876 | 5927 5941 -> -0.01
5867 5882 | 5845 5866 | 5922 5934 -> -0.11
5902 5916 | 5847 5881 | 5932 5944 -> 0.17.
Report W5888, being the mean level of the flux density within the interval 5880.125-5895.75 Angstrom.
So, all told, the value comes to 21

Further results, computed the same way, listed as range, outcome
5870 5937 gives 29.6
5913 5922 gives 32.6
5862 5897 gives 27.4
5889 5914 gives 25.8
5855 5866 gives 32.5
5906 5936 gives 33.5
